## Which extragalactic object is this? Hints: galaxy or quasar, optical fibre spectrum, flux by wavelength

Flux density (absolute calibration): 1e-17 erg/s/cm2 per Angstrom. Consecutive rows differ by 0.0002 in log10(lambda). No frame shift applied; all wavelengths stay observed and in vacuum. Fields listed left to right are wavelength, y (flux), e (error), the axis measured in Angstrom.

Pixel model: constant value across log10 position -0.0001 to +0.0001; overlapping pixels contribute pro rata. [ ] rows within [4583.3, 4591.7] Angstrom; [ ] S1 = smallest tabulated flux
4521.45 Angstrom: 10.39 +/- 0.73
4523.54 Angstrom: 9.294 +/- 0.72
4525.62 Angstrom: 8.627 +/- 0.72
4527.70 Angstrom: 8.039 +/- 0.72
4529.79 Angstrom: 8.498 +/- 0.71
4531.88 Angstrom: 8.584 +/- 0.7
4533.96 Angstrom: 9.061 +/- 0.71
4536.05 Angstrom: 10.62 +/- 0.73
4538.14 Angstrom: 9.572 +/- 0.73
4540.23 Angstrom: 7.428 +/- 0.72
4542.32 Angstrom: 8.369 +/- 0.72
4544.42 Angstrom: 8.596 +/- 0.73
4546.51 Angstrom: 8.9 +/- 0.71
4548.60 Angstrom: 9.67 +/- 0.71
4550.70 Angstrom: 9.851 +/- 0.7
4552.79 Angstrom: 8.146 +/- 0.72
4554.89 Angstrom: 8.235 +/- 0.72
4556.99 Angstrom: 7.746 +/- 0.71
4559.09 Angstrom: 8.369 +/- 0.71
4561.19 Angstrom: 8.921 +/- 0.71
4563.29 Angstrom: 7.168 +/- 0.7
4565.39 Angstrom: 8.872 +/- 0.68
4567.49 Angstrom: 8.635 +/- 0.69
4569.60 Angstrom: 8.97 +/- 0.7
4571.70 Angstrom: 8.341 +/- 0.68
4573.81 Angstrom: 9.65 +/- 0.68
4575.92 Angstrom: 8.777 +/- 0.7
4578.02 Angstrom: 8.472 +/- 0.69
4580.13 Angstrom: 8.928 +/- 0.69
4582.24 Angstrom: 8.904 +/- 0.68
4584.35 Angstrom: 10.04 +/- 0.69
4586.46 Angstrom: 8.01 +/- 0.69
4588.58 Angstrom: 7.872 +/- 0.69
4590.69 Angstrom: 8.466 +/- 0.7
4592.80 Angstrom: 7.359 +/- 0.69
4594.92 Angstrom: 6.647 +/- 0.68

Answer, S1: 7.872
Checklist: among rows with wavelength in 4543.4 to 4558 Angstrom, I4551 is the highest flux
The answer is 9.851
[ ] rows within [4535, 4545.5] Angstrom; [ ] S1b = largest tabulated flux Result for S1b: 10.62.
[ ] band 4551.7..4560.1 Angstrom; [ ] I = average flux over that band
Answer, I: 8.13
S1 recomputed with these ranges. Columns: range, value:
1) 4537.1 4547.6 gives 7.428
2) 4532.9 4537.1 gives 9.061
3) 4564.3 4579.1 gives 8.341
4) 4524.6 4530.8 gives 8.039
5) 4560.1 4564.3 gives 7.168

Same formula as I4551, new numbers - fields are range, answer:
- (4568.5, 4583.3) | 9.65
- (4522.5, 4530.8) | 9.294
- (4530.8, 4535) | 9.061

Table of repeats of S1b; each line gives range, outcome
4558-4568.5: 8.921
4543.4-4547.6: 8.9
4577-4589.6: 10.04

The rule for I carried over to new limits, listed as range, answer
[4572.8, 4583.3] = 8.95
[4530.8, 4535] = 8.83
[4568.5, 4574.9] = 8.97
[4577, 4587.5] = 8.87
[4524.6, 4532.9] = 8.43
